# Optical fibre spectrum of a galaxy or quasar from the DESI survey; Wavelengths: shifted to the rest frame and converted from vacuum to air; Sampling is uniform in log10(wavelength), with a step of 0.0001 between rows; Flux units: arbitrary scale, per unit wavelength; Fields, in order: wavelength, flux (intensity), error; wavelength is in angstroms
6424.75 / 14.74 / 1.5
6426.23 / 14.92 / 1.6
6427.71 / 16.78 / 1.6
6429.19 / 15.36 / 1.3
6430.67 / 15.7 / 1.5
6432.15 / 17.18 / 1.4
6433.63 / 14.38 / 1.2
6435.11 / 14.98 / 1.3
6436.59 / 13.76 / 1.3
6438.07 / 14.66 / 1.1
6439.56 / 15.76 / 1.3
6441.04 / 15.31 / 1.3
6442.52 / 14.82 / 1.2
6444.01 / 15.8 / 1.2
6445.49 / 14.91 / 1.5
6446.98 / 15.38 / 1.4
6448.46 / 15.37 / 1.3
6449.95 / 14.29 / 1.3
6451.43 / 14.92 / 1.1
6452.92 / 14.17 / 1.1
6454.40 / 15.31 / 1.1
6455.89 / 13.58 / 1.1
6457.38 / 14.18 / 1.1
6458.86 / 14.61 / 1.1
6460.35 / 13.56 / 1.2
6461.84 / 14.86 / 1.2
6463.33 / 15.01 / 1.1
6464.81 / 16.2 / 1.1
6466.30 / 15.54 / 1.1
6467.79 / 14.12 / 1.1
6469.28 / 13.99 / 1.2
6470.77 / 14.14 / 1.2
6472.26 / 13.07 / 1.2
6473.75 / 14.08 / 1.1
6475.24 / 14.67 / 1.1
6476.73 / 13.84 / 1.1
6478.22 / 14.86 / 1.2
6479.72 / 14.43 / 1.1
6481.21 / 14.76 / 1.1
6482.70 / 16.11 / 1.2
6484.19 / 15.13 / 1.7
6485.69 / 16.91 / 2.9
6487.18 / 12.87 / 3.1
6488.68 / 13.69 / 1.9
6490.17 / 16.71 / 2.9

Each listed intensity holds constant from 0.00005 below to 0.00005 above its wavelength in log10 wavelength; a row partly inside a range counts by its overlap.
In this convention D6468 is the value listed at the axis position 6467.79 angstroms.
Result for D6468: 14.12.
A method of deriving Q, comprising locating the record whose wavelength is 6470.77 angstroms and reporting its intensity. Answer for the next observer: 14.14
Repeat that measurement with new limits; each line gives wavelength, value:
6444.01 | 15.8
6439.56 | 15.76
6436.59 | 13.76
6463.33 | 15.01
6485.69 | 16.91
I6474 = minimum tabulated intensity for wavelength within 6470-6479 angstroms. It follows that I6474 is 13.07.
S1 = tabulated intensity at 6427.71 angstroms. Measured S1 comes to 16.78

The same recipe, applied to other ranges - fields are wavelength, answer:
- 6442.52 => 14.82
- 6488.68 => 13.69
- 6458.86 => 14.61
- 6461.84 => 14.86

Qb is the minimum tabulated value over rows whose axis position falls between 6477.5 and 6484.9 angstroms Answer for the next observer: 14.43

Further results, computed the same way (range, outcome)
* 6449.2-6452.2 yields 14.29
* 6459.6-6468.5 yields 13.56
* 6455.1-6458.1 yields 13.58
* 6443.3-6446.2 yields 14.91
